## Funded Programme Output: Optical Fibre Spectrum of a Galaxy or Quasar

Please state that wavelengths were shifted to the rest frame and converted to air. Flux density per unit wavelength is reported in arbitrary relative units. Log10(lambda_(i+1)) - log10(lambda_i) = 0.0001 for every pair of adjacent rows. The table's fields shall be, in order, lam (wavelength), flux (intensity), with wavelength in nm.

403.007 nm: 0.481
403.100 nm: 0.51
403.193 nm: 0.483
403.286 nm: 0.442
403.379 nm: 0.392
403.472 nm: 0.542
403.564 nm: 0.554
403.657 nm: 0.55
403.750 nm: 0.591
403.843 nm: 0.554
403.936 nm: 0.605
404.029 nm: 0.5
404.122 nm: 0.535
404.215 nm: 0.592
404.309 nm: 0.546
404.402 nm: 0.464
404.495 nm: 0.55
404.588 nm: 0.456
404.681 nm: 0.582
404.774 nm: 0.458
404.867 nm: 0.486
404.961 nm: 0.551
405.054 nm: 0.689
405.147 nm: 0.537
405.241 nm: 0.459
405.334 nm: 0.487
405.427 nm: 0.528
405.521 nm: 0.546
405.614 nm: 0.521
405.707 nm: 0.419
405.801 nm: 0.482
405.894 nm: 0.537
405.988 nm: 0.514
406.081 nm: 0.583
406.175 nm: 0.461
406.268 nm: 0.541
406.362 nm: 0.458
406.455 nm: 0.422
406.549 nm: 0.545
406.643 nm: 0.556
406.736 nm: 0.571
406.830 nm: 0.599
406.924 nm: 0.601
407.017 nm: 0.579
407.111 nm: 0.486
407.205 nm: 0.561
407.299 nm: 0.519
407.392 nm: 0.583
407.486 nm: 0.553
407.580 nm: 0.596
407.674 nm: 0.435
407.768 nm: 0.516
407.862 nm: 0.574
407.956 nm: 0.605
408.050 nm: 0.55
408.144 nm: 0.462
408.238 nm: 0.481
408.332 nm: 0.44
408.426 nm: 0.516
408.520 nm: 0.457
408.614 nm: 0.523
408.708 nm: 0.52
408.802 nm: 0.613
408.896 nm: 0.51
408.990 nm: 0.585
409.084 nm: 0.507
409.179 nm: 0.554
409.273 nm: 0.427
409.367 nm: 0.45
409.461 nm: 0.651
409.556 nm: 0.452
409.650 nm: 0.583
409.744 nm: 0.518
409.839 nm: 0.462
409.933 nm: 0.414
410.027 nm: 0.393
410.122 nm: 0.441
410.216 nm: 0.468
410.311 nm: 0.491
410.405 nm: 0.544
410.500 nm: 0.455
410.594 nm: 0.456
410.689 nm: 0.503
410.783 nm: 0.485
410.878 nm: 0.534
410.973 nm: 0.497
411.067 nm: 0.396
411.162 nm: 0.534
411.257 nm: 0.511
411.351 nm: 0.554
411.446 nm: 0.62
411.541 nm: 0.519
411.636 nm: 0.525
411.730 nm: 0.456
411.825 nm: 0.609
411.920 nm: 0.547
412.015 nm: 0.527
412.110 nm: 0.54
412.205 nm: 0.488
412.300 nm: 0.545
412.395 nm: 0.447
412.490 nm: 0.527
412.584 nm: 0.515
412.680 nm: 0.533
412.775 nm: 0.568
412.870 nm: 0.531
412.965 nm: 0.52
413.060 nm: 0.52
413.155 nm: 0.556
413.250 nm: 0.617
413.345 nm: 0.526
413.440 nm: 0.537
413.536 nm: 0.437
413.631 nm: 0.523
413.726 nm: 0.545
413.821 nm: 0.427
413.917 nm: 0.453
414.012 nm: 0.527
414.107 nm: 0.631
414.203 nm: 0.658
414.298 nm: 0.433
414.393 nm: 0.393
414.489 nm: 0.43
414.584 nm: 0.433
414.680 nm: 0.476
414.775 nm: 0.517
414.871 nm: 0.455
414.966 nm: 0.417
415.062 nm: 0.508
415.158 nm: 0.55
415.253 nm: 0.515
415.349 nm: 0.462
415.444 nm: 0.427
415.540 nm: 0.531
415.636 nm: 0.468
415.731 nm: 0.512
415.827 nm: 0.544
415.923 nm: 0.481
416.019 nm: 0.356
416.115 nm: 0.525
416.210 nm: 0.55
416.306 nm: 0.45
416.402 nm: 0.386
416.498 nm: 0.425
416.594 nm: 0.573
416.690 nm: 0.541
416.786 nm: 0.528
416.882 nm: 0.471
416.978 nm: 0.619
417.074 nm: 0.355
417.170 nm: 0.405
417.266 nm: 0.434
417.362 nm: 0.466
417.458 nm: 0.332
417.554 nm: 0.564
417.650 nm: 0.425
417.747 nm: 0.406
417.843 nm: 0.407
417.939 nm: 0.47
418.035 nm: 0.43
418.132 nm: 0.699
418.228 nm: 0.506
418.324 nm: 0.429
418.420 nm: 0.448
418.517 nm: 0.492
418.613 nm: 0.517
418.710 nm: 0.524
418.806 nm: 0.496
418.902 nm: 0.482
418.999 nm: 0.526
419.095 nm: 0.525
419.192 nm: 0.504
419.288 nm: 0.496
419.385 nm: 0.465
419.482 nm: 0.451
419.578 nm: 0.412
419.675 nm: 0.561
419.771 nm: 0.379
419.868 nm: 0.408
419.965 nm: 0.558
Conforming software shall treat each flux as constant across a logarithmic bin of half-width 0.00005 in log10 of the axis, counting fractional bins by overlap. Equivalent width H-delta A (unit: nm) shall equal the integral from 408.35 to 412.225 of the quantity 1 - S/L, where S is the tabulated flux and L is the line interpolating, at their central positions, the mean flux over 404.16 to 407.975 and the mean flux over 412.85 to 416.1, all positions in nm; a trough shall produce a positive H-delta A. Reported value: 0.04 nm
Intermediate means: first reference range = 0.53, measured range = 0.508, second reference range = 0.497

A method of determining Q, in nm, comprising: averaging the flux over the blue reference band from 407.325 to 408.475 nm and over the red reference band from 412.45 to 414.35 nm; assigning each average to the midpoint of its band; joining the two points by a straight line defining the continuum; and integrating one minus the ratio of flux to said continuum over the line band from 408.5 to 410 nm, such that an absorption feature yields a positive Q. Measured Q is 0.04 nm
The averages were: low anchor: 0.526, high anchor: 0.529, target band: 0.514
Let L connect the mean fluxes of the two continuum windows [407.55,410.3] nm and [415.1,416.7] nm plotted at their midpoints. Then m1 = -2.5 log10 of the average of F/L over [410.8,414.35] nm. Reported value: -0.06 mag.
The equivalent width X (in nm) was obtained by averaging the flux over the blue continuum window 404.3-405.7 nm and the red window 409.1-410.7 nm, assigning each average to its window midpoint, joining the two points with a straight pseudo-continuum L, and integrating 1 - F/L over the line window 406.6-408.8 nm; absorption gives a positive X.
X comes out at -0.15 nm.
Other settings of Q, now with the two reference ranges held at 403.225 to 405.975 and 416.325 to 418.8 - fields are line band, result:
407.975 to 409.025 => -0.017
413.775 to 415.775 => -0.010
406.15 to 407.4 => -0.049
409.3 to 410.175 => 0.035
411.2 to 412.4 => -0.090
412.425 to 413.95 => -0.094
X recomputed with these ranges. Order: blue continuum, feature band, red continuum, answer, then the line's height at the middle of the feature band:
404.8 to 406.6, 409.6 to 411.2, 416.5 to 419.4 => 0.068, 0.502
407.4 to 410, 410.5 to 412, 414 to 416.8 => -0.025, 0.506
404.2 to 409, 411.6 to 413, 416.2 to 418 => -0.098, 0.491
